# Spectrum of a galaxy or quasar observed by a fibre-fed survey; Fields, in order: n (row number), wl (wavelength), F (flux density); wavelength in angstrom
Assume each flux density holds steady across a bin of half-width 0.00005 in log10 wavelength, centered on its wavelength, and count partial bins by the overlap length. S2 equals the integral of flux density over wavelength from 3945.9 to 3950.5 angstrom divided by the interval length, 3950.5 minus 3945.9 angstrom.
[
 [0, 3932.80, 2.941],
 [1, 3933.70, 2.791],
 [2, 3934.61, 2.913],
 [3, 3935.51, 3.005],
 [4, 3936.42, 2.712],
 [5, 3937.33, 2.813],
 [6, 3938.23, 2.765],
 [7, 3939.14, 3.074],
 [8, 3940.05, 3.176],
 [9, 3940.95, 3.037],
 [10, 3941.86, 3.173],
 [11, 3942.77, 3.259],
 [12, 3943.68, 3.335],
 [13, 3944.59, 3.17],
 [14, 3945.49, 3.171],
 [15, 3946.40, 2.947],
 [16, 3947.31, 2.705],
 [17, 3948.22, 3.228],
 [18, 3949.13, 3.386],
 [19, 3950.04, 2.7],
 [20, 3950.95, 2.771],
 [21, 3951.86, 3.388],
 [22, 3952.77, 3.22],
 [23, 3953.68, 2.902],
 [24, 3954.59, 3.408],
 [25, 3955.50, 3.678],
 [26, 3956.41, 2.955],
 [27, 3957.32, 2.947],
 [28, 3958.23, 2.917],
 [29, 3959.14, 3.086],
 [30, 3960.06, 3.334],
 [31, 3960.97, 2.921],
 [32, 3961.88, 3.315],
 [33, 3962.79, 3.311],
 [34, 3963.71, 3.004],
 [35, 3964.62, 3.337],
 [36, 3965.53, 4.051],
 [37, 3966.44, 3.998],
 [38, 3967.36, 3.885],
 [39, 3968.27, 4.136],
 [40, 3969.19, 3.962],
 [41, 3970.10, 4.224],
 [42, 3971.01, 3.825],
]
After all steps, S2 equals 2.99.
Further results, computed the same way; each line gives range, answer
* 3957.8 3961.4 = 3.06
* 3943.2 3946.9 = 3.15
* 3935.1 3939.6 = 2.87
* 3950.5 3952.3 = 3.08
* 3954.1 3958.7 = 3.18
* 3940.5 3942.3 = 3.11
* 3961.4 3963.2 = 3.32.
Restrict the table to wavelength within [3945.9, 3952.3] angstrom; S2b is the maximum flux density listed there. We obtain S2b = 3.388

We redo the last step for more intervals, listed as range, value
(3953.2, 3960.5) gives 3.678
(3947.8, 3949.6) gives 3.386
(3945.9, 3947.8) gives 2.947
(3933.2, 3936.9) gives 3.005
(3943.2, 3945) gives 3.335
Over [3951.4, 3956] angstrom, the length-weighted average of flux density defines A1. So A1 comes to 3.32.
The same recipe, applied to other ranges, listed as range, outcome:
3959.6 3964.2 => 3.18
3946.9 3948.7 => 2.98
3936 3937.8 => 2.77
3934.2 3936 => 2.96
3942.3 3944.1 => 3.29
